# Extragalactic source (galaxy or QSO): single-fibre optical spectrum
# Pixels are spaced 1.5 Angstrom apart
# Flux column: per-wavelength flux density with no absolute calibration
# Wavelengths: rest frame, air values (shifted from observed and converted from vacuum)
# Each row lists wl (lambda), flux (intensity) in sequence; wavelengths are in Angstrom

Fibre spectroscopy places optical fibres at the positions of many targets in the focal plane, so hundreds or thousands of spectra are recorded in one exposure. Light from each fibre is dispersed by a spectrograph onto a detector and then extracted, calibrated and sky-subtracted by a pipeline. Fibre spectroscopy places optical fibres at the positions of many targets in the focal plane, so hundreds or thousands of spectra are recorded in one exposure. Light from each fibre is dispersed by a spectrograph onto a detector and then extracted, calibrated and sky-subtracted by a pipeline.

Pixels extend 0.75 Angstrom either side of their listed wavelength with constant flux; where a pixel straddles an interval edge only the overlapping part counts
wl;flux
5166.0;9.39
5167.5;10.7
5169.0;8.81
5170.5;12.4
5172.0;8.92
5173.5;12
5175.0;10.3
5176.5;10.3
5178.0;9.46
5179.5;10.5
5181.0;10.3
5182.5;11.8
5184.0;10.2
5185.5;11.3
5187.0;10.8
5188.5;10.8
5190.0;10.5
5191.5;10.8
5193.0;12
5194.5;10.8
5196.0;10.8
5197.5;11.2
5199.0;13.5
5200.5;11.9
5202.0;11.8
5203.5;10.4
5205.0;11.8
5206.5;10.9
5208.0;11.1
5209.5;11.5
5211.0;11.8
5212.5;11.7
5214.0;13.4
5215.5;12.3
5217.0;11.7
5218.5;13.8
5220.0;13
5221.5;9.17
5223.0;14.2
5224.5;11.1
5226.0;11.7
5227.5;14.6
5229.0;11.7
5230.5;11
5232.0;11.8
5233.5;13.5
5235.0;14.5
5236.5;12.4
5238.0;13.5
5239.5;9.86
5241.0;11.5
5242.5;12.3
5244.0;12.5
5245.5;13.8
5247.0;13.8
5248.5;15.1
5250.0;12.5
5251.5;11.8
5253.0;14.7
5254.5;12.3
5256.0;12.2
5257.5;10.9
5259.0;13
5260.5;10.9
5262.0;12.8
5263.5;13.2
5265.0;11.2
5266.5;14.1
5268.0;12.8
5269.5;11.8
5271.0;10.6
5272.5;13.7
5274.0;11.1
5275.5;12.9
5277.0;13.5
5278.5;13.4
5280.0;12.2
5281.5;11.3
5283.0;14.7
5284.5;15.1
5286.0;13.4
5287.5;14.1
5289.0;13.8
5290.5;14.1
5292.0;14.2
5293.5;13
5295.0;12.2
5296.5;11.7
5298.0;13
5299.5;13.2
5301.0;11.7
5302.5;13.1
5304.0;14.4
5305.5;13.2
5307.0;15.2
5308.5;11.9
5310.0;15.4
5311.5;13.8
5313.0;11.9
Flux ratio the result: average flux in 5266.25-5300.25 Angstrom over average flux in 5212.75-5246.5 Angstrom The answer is 1.05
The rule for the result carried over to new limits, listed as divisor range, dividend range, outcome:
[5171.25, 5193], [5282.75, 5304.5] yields 1.26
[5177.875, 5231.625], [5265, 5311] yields 1.14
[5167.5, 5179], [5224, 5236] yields 1.21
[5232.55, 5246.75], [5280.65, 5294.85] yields 1.08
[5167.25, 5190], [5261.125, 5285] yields 1.21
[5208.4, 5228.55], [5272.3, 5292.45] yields 1.09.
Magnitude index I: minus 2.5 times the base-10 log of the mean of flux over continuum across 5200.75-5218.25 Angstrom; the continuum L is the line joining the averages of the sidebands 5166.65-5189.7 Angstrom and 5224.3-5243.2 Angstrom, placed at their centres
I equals -0.02 mag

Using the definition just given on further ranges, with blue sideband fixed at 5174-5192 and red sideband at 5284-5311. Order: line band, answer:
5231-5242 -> -0.04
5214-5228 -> -0.08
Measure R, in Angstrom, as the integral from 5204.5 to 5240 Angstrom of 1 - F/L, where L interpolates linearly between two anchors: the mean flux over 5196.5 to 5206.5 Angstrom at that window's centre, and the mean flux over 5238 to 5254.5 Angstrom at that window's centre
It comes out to 0.03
